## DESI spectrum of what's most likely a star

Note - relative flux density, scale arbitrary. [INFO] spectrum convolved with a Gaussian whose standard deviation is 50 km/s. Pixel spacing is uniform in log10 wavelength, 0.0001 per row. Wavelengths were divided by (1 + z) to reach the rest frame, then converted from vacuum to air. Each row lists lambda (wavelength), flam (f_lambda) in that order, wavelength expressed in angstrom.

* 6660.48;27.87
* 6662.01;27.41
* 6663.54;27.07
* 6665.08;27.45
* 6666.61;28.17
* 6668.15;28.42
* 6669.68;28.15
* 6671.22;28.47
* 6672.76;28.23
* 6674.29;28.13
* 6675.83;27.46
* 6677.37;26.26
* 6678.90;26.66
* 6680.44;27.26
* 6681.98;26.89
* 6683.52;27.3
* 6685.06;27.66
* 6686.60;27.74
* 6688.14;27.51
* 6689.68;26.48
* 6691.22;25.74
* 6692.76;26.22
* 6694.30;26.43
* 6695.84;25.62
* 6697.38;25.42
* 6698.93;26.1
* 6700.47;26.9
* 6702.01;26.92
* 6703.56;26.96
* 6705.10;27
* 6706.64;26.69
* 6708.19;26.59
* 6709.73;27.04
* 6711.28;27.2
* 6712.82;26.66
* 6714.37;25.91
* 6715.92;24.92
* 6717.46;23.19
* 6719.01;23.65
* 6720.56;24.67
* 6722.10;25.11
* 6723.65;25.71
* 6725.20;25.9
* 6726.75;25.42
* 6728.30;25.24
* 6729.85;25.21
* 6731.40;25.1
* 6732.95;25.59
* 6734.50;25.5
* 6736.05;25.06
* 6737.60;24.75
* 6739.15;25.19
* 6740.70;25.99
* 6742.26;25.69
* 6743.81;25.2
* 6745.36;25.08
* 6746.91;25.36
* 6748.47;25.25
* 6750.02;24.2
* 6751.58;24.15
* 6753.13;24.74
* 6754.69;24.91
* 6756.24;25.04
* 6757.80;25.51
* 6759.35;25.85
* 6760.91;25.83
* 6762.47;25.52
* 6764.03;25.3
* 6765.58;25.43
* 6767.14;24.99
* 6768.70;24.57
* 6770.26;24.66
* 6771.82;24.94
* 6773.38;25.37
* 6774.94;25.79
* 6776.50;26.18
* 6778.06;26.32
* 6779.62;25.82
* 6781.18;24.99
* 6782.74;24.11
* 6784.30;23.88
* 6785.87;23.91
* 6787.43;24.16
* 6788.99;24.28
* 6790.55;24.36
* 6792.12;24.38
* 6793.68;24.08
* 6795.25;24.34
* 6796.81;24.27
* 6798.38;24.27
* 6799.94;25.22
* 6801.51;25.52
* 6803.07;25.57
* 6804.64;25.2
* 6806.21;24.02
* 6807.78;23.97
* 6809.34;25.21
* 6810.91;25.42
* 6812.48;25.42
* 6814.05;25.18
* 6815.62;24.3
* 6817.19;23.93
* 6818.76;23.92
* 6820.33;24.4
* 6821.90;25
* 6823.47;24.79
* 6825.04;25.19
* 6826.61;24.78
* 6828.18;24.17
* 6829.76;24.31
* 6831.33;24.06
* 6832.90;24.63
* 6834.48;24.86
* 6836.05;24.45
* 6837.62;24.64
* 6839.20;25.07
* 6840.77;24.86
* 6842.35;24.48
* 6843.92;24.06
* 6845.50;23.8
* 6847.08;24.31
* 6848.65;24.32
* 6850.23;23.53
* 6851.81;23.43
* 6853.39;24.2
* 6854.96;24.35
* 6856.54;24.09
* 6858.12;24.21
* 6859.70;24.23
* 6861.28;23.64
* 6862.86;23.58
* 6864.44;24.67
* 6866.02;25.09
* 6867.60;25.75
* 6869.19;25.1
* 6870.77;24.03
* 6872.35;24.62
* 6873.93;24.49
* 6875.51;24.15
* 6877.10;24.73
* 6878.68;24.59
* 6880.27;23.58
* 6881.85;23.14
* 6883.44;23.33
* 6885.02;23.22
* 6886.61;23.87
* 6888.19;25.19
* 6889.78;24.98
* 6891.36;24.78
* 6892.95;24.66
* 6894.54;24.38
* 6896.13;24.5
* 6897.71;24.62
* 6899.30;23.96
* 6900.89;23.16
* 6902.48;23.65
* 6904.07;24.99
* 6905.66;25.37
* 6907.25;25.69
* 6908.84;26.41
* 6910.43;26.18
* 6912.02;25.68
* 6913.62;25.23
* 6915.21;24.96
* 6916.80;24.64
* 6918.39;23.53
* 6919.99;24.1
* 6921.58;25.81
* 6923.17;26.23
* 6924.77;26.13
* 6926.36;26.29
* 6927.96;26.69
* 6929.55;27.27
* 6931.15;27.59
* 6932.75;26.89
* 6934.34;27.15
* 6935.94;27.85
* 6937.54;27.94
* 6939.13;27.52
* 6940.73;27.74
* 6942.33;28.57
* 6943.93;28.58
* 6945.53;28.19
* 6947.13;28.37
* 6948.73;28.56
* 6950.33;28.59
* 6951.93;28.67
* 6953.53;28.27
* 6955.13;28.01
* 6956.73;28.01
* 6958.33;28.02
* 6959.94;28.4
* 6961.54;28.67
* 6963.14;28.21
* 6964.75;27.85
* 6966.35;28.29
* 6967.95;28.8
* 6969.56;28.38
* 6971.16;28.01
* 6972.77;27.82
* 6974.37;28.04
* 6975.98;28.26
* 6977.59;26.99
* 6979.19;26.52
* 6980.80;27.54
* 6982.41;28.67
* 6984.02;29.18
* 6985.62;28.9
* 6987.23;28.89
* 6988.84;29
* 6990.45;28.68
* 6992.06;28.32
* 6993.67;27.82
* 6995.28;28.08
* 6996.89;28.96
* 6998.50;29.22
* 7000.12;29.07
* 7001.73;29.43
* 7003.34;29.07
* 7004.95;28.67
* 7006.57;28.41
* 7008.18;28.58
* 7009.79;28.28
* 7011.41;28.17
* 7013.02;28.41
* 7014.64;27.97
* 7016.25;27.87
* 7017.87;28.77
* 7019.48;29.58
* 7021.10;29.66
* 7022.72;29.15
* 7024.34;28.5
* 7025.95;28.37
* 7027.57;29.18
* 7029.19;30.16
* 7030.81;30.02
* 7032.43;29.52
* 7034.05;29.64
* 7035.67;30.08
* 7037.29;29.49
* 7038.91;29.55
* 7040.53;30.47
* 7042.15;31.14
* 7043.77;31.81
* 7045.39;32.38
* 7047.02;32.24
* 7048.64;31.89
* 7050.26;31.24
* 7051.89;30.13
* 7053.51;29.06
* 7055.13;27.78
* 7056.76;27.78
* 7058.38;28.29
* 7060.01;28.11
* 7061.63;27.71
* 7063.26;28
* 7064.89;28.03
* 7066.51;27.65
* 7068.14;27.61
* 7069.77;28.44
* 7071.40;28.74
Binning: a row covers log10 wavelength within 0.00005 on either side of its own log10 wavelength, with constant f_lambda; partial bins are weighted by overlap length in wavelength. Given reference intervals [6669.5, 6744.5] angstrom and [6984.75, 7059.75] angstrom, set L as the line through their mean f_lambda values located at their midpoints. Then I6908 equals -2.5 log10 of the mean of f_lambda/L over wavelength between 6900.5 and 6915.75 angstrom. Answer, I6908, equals 0.12 mag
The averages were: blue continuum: 26.2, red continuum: 29.3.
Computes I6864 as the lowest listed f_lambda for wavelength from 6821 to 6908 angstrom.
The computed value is 23.14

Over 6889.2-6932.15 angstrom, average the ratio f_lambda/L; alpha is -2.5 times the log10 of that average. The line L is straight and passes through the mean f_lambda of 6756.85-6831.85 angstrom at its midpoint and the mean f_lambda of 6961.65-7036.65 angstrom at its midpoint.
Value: 0.073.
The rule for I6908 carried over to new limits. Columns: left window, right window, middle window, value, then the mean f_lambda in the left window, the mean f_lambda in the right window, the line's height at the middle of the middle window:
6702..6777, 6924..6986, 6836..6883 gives 0.11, 25.4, 27.9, 26.8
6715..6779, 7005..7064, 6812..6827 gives 0.07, 25.2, 29.4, 26.2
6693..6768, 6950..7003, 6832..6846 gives 0.09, 25.5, 28.4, 26.8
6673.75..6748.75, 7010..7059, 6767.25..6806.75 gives 0.09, 26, 29.6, 26.9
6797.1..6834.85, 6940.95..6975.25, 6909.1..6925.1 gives 0.08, 24.7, 28.3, 27.3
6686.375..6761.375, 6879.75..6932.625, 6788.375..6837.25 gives 0.03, 25.7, 25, 25.3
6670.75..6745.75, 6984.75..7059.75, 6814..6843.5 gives 0.12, 26.1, 29.3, 27.4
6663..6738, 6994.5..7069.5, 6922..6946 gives 0.04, 26.4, 29.2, 28.4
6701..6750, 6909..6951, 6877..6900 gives 0.10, 25.6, 26.8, 26.5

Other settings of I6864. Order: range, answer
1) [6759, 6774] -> 24.57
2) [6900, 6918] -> 23.16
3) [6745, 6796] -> 23.88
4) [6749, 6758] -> 24.15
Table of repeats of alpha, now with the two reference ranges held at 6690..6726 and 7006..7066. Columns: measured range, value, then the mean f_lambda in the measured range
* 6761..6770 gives 0.06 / 25.2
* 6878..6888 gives 0.17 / 23.7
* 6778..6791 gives 0.09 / 24.6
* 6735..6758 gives 0.05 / 25.1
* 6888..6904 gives 0.15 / 24.4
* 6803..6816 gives 0.09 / 24.9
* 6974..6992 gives 0.02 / 28.2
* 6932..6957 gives 0.01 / 28.1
